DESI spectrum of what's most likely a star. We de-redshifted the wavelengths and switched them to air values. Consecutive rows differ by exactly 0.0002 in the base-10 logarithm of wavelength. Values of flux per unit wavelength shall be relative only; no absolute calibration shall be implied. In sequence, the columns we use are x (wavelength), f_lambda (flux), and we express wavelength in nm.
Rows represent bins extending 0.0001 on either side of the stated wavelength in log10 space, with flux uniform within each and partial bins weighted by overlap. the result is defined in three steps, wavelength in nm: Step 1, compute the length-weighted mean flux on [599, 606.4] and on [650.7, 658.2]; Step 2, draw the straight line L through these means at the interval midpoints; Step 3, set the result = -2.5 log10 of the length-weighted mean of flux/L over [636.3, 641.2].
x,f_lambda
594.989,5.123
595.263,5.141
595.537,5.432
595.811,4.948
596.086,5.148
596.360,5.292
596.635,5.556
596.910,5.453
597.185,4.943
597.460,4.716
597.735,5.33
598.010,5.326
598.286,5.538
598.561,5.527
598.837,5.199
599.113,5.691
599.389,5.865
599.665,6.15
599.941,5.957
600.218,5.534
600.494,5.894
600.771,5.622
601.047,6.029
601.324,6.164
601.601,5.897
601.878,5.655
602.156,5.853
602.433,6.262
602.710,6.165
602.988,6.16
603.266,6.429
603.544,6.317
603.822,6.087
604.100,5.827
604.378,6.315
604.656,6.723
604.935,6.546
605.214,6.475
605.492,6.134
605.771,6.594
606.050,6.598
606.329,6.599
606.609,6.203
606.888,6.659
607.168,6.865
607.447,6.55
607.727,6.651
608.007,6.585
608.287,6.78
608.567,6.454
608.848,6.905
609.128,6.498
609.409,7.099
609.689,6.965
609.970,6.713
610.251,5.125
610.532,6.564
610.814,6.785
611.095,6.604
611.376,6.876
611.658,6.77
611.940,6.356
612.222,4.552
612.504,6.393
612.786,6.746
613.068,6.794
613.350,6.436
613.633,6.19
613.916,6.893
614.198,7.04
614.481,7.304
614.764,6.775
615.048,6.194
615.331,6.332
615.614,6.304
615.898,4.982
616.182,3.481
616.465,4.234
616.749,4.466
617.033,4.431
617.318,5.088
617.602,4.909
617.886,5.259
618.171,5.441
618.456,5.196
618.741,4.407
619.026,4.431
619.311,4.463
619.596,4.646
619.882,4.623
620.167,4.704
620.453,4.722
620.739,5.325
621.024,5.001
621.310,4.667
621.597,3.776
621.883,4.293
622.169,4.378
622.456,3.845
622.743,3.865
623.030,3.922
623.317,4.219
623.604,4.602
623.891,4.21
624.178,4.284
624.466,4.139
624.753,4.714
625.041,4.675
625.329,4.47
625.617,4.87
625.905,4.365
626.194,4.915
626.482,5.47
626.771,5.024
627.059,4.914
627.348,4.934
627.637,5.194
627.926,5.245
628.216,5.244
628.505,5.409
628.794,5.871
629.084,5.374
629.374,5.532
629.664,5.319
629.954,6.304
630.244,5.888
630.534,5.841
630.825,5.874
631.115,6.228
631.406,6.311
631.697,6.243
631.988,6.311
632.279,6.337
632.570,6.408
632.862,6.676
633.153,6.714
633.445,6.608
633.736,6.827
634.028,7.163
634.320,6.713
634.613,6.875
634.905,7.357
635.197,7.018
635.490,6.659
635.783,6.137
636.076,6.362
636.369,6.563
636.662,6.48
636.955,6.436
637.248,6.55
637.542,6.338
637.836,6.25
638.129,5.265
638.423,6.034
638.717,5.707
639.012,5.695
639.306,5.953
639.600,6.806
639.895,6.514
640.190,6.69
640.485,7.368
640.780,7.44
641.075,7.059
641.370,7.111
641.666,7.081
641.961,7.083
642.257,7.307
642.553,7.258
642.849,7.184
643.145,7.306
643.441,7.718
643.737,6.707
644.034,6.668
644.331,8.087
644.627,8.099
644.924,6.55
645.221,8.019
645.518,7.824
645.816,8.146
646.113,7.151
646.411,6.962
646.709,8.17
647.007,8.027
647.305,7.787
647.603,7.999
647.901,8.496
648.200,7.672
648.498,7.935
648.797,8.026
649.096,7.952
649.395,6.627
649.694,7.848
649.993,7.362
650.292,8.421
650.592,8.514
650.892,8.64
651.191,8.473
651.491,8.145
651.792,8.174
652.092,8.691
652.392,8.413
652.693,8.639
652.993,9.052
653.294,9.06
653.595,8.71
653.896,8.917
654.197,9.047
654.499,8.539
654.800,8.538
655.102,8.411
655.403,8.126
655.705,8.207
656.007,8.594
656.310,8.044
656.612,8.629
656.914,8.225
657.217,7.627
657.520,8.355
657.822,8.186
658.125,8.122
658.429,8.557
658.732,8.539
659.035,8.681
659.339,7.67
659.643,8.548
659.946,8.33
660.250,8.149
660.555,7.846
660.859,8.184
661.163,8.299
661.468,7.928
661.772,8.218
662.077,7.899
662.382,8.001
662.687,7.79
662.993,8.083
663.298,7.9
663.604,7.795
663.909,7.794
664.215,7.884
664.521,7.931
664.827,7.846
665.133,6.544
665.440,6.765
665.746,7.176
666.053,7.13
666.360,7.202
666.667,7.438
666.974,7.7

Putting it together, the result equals 0.21 mag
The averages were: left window 6.13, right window 8.47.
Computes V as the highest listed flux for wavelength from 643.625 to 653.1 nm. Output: 9.052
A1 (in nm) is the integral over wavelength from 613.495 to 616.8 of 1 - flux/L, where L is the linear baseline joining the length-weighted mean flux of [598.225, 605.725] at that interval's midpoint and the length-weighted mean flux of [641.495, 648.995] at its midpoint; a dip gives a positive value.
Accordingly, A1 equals 0.30 nm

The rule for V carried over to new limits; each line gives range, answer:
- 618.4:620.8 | 5.325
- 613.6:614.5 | 7.304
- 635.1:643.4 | 7.44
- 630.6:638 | 7.357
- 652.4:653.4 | 9.06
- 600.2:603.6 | 6.429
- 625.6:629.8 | 5.871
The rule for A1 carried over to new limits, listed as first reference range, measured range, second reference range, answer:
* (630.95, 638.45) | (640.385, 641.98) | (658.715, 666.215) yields -0.088 nm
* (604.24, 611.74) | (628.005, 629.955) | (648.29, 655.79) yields 0.500 nm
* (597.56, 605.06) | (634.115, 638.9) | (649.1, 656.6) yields 0.738 nm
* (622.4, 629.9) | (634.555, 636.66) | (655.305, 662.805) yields -0.327 nm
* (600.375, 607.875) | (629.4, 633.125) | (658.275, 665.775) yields 0.482 nm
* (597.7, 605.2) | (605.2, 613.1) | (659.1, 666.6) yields -0.427 nm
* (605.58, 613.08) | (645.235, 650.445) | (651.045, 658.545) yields 0.233 nm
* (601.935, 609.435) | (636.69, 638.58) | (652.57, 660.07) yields 0.379 nm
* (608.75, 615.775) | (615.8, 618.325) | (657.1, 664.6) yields 0.750 nm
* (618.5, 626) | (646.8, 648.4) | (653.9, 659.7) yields -0.149 nm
